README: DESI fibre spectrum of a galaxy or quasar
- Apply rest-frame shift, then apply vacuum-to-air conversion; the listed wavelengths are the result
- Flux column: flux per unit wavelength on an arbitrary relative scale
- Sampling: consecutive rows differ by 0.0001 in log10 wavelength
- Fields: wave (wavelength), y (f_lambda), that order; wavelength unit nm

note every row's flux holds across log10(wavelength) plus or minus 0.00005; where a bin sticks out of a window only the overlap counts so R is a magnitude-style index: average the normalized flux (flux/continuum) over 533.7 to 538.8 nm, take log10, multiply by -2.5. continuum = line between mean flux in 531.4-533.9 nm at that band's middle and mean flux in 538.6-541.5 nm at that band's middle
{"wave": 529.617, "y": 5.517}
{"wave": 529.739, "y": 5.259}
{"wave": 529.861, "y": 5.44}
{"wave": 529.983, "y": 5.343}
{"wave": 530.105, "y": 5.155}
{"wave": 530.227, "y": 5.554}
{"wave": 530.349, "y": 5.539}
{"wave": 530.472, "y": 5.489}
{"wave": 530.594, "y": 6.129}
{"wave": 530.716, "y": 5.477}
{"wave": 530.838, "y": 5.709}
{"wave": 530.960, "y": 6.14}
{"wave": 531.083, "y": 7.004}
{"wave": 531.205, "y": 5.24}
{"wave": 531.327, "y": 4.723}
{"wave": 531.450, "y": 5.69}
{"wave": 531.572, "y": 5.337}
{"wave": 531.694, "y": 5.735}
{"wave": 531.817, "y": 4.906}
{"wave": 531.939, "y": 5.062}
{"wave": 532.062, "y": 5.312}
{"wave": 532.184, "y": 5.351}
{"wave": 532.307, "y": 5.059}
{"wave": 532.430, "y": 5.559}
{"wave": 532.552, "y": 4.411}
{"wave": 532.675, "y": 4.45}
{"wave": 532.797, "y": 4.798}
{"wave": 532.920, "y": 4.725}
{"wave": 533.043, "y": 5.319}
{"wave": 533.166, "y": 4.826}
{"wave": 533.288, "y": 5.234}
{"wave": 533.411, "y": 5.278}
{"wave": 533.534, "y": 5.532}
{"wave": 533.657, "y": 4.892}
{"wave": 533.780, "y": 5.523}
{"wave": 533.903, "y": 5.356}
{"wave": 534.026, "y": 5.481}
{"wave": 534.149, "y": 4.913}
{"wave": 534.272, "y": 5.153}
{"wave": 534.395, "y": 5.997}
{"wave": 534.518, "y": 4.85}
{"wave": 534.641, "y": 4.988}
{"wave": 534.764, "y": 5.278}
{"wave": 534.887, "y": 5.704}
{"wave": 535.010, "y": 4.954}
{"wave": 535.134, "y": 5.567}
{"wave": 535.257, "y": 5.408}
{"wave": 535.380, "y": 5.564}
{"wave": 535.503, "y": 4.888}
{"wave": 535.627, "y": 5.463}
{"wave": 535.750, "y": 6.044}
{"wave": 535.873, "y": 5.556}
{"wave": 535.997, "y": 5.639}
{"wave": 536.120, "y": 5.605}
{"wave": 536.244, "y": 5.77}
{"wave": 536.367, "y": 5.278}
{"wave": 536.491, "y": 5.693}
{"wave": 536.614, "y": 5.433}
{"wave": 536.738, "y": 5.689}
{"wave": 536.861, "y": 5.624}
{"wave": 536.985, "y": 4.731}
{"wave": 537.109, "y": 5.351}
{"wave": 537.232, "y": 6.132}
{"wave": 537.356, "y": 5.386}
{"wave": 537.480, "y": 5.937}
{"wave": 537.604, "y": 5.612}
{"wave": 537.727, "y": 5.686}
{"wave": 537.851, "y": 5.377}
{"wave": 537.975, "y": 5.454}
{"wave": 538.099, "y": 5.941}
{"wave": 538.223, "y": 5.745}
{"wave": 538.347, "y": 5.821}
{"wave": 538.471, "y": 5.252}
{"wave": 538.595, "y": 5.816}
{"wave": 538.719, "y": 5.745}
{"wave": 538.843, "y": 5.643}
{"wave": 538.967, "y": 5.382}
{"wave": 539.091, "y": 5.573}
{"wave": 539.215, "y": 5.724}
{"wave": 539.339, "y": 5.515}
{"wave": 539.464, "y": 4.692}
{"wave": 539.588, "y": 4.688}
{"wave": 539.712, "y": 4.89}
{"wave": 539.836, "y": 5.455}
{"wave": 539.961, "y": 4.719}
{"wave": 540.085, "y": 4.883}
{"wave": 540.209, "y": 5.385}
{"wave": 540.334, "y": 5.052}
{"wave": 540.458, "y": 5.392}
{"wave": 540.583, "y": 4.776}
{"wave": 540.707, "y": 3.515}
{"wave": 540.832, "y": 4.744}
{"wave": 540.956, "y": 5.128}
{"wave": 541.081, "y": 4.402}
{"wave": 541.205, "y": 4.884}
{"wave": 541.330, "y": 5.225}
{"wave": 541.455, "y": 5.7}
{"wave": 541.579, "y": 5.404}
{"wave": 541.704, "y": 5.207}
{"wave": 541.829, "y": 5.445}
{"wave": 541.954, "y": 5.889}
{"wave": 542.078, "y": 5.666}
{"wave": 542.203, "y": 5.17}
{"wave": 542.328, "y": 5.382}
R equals -0.08 mag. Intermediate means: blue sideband 5.15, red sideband 5.1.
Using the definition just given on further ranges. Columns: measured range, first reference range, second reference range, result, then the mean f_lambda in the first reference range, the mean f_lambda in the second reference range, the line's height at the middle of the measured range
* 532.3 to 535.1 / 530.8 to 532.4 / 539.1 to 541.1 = 0.042 mag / 5.48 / 4.96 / 5.35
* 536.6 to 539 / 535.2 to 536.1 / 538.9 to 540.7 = -0.058 mag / 5.52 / 5.1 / 5.3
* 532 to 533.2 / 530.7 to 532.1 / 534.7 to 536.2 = 0.111 mag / 5.53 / 5.47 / 5.52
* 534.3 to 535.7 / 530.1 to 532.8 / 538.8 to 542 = -0.009 mag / 5.4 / 5.12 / 5.29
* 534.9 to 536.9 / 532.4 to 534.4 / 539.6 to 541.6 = -0.094 mag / 5.11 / 4.96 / 5.06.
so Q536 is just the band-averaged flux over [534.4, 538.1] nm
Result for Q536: 5.49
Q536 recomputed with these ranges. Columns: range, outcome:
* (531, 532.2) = 5.45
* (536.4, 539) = 5.59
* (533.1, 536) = 5.33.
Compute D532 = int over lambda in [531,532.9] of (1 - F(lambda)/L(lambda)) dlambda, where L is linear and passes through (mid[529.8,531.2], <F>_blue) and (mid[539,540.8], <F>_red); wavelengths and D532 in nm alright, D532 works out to 0.12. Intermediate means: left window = 5.71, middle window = 5.24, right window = 5.02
